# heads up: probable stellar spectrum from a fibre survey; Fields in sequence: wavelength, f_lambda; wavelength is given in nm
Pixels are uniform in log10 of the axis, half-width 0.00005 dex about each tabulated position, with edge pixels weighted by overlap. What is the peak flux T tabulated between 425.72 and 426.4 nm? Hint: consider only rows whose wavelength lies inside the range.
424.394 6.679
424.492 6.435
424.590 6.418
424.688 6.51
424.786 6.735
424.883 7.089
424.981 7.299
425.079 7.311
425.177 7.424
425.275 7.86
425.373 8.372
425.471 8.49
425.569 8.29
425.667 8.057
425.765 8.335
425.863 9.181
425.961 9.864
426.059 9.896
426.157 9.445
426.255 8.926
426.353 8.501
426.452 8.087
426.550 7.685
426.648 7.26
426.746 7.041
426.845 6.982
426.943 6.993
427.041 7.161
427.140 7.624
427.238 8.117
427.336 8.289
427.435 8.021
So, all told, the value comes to 9.896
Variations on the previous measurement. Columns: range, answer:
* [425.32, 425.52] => 8.49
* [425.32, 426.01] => 9.864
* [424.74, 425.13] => 7.311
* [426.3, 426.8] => 8.501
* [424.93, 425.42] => 8.372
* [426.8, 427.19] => 7.624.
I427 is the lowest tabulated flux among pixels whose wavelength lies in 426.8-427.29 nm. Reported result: 6.982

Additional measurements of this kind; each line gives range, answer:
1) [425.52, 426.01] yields 8.057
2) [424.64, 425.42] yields 6.51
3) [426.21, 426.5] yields 8.087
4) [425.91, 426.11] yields 9.864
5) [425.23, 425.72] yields 7.86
